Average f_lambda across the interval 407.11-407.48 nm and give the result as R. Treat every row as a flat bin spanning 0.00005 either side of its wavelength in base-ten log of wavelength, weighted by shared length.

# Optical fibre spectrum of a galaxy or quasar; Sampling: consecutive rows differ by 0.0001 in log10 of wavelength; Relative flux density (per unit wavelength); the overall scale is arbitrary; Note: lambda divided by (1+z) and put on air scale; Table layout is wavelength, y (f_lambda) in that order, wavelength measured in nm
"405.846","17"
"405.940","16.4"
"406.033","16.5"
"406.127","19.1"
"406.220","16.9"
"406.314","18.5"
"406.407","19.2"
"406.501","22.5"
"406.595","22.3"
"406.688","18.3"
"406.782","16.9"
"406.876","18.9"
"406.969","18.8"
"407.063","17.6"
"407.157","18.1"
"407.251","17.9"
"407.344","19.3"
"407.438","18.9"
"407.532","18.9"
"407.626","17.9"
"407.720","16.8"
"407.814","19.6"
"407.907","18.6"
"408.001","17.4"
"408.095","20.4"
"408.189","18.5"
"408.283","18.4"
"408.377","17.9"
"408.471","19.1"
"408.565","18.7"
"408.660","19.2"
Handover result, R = 18.6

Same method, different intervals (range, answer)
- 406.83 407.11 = 18.5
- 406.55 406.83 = 19.1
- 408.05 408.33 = 19.1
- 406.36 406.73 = 20.6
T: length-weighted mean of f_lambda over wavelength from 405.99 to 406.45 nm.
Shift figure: 18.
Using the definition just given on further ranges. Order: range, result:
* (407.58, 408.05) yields 18.1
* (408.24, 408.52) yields 18.5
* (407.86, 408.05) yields 18.1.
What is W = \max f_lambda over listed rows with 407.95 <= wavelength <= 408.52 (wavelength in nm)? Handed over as 20.4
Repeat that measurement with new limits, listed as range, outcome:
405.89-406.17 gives 19.1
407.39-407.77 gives 18.9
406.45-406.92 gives 22.5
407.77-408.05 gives 19.6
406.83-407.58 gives 19.3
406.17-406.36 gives 18.5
